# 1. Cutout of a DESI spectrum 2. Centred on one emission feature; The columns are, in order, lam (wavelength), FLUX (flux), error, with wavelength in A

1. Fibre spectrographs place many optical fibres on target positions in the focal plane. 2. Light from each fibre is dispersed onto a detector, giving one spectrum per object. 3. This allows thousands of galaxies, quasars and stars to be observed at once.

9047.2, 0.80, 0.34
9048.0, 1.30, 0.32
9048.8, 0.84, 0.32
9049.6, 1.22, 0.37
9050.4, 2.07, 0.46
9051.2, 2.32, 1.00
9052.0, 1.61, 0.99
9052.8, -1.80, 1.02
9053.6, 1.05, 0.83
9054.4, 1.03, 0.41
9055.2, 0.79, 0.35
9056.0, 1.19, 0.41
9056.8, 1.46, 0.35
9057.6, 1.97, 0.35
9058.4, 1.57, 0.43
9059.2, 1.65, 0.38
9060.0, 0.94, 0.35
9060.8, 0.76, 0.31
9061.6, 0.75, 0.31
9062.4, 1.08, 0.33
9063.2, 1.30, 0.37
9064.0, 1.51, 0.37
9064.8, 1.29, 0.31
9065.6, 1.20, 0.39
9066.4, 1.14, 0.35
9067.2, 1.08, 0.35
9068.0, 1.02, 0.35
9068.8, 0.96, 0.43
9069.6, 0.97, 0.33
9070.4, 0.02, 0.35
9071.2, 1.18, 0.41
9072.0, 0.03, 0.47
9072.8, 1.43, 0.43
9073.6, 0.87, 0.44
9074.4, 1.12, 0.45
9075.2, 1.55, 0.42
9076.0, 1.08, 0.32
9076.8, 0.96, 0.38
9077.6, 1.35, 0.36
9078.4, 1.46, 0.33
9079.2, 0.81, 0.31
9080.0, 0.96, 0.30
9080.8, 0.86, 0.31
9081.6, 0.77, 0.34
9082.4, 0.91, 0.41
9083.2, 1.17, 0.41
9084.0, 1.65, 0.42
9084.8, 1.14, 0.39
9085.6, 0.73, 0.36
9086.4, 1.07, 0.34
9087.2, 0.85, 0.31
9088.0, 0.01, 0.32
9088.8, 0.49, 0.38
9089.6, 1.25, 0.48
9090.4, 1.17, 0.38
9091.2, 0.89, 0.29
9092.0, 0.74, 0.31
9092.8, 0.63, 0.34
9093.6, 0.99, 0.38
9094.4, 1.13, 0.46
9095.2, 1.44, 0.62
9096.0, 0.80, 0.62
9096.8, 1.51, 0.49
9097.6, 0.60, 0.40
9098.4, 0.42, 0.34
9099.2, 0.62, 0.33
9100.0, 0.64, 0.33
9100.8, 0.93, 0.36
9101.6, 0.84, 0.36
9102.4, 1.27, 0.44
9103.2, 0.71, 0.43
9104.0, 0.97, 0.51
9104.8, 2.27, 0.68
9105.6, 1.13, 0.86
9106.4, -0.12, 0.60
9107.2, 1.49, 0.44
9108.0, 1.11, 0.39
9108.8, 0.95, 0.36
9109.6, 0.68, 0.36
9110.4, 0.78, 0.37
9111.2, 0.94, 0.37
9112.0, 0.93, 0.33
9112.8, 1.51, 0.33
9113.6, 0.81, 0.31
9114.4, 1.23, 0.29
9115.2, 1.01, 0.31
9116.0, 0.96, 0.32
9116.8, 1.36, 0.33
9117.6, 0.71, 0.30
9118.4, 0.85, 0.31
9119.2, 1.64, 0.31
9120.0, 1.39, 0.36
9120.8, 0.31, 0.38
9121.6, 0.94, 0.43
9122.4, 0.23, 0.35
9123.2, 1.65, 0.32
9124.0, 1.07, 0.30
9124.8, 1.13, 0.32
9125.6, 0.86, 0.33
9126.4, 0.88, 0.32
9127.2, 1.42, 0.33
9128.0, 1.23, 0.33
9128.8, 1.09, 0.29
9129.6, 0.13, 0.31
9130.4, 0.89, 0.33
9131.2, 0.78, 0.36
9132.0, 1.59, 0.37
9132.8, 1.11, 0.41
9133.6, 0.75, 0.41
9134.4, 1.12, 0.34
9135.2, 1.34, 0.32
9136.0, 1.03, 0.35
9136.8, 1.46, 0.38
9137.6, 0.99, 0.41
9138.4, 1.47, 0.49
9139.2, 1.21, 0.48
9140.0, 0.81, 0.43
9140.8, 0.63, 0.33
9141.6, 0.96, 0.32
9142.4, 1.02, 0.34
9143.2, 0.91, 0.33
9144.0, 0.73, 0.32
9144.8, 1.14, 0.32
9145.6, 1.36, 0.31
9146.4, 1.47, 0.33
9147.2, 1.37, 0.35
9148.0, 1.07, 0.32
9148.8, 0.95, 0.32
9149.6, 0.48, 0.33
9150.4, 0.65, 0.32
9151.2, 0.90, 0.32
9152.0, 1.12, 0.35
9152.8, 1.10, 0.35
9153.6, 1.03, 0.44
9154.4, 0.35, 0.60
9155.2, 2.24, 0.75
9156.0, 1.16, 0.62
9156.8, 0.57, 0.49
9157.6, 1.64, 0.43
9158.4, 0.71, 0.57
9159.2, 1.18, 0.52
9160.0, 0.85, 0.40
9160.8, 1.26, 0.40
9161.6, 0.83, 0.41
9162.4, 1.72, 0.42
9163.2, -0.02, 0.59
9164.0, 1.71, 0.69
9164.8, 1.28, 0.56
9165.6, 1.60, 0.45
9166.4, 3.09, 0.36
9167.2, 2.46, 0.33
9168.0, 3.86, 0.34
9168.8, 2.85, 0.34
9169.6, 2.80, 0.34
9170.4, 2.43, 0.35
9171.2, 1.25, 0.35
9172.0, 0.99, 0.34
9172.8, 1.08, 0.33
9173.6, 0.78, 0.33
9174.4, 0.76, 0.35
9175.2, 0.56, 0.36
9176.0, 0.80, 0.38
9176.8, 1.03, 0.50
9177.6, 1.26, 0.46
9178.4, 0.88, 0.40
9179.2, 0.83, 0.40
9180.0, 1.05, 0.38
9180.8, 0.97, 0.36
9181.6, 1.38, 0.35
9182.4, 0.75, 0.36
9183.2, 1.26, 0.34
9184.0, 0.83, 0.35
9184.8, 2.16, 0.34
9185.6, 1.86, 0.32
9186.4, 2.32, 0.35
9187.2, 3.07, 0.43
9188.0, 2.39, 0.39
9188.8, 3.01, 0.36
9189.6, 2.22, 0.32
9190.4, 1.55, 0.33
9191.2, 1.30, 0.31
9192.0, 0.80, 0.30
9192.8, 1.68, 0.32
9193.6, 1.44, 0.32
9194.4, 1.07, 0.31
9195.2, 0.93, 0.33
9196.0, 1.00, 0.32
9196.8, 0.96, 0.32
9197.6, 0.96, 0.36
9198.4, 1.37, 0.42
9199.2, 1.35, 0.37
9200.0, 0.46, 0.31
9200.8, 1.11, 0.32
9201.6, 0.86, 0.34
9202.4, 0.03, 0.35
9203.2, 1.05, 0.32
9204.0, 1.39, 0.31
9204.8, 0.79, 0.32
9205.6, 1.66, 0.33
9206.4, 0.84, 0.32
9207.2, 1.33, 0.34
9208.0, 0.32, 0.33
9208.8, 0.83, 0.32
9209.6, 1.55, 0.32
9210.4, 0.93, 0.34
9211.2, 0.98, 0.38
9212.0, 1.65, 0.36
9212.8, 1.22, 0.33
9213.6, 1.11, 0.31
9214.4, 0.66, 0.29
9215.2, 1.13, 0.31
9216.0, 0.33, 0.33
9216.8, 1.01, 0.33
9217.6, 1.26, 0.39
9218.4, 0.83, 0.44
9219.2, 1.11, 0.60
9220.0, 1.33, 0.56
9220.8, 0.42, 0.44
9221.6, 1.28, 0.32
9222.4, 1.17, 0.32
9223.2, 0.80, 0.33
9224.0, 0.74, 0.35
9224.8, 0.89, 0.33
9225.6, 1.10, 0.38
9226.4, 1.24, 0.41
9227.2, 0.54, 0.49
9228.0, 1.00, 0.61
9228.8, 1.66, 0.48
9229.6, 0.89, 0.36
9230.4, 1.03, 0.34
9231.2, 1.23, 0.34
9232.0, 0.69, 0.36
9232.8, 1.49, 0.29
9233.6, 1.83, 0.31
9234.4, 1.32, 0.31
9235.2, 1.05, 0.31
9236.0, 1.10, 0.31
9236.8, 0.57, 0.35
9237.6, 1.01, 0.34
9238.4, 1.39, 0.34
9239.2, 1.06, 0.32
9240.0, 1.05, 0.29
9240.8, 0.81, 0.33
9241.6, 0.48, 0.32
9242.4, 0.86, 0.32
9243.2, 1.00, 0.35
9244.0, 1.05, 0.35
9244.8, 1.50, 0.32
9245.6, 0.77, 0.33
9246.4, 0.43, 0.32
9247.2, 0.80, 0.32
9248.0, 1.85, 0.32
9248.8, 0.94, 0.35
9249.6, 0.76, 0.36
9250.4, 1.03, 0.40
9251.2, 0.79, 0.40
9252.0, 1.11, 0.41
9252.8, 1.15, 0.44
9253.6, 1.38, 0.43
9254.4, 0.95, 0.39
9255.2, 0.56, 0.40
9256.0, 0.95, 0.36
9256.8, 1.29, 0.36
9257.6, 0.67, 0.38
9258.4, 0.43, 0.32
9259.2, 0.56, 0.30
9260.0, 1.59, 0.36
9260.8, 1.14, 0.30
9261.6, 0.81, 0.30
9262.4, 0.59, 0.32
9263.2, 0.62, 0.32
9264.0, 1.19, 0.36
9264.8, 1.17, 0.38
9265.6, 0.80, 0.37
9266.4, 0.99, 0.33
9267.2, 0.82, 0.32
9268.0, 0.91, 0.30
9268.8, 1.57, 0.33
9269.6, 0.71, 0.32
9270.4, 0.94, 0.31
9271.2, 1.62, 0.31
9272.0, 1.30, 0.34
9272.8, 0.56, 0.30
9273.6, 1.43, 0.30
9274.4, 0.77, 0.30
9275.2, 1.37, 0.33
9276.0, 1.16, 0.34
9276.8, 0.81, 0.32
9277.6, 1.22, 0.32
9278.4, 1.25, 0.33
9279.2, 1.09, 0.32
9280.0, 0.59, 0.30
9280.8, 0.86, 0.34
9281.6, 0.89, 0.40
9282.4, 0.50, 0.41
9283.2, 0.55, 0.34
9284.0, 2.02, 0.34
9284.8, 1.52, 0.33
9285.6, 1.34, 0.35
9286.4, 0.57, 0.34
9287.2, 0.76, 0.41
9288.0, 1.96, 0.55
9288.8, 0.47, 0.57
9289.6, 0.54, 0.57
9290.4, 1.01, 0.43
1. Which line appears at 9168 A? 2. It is [S II] 6716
